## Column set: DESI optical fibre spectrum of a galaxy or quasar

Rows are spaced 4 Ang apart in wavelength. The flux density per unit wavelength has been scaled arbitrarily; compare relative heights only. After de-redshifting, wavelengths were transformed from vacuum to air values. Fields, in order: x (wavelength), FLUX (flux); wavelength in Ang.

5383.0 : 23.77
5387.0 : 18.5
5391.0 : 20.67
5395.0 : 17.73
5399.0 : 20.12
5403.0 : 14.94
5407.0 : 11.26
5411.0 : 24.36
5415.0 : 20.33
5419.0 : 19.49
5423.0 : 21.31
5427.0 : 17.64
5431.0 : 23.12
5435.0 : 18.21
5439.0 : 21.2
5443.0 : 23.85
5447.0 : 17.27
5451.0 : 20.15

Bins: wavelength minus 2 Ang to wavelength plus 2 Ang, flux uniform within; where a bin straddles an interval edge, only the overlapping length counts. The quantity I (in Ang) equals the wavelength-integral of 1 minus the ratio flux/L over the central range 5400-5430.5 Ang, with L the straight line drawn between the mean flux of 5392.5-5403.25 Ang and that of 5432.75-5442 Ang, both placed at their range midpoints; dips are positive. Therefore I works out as 0.6 Ang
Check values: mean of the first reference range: 18.2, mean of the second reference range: 20.2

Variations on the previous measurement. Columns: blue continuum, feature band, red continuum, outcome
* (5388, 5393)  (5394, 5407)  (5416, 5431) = 2.3 Ang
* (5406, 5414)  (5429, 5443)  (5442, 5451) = -1.1 Ang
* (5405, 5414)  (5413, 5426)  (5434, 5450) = -1.0 Ang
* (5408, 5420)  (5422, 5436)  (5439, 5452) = 0.4 Ang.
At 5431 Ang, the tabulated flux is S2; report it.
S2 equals 23.12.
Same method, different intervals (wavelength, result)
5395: 17.73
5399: 20.12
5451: 20.15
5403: 14.94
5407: 11.26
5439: 21.2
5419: 19.49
